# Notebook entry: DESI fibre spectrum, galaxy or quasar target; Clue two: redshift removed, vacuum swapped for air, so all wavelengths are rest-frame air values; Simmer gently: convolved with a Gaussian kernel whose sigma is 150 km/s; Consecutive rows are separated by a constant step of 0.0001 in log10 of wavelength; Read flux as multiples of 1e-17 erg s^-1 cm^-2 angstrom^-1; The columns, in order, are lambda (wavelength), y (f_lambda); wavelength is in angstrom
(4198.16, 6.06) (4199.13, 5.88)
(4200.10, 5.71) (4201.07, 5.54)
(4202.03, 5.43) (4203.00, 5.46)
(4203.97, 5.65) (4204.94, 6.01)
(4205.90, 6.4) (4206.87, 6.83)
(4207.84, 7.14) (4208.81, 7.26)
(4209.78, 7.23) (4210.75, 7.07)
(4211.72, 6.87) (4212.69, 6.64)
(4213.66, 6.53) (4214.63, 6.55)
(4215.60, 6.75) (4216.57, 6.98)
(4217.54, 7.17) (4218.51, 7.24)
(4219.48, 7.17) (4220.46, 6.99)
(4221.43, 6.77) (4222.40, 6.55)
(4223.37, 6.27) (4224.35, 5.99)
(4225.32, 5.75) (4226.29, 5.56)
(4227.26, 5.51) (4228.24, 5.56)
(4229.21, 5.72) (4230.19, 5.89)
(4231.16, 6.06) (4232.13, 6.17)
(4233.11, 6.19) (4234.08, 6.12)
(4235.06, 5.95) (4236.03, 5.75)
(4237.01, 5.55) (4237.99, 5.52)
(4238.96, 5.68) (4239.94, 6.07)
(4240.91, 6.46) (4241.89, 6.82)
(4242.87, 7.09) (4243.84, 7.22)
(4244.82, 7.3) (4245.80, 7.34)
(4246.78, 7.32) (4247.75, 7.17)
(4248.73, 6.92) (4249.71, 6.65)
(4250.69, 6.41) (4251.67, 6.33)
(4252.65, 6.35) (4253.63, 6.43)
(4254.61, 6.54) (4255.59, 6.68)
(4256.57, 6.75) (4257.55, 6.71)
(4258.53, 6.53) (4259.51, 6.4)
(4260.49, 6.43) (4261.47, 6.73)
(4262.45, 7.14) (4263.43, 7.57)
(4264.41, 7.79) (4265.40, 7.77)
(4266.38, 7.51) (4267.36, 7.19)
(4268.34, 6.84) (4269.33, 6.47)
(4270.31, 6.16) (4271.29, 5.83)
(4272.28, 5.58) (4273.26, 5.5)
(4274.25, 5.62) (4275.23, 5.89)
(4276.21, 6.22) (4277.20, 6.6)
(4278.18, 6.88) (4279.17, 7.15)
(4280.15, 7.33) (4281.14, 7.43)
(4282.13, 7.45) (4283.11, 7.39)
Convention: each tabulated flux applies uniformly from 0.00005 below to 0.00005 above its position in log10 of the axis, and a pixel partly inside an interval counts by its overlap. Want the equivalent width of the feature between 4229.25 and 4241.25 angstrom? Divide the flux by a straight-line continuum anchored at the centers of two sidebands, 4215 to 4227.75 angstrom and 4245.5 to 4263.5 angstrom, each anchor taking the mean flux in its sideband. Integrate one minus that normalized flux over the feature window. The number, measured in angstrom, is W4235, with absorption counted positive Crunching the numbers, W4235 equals 1.2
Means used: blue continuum 6.52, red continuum 6.73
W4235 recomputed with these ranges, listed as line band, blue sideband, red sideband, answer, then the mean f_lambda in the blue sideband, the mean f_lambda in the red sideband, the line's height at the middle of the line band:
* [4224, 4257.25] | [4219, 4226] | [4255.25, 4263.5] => 1.4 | 6.47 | 6.74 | 6.6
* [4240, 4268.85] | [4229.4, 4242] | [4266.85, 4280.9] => -3.3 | 5.99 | 6.4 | 6.19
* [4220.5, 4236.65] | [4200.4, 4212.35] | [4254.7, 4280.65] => 1.2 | 6.4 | 6.66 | 6.5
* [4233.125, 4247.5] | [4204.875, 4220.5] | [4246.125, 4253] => 0.7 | 6.89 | 6.76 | 6.79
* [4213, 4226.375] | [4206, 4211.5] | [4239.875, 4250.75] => 0.7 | 7.04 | 6.95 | 7.01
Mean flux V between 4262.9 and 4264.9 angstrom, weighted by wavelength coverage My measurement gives 7.68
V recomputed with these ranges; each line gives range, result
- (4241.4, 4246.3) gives 7.15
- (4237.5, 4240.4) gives 5.75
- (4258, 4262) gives 6.54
